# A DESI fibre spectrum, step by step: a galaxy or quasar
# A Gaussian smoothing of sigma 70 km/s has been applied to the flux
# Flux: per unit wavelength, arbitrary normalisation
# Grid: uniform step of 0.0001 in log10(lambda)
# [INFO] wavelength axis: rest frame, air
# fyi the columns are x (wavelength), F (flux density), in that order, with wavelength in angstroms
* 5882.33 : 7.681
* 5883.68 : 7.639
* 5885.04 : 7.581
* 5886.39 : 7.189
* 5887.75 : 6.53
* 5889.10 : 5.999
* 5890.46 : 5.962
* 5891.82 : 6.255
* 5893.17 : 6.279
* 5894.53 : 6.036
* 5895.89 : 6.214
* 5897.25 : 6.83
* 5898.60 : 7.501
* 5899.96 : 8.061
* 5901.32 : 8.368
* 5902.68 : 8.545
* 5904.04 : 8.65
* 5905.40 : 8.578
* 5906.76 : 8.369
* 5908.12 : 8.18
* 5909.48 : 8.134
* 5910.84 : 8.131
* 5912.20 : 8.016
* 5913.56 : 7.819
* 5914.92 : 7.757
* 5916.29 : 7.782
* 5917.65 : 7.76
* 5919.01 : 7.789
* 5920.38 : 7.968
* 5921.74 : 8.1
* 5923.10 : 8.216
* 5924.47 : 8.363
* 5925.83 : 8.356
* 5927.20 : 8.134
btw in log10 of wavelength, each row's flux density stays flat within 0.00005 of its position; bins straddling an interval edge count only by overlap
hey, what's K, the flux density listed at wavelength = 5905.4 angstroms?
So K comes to 8.578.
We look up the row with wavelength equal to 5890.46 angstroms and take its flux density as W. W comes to 5.962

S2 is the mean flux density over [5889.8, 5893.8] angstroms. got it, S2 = 6.17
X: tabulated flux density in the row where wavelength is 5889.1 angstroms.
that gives 5.999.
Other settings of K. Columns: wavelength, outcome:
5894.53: 6.036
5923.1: 8.216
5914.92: 7.757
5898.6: 7.501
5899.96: 8.061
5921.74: 8.1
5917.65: 7.76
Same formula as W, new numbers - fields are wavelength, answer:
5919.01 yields 7.789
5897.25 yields 6.83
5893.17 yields 6.279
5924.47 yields 8.363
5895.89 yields 6.214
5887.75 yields 6.53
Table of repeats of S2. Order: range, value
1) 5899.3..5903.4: 8.32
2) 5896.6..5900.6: 7.47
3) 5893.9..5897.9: 6.35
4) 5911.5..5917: 7.84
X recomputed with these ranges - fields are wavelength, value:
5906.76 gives 8.369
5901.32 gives 8.368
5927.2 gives 8.134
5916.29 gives 7.782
